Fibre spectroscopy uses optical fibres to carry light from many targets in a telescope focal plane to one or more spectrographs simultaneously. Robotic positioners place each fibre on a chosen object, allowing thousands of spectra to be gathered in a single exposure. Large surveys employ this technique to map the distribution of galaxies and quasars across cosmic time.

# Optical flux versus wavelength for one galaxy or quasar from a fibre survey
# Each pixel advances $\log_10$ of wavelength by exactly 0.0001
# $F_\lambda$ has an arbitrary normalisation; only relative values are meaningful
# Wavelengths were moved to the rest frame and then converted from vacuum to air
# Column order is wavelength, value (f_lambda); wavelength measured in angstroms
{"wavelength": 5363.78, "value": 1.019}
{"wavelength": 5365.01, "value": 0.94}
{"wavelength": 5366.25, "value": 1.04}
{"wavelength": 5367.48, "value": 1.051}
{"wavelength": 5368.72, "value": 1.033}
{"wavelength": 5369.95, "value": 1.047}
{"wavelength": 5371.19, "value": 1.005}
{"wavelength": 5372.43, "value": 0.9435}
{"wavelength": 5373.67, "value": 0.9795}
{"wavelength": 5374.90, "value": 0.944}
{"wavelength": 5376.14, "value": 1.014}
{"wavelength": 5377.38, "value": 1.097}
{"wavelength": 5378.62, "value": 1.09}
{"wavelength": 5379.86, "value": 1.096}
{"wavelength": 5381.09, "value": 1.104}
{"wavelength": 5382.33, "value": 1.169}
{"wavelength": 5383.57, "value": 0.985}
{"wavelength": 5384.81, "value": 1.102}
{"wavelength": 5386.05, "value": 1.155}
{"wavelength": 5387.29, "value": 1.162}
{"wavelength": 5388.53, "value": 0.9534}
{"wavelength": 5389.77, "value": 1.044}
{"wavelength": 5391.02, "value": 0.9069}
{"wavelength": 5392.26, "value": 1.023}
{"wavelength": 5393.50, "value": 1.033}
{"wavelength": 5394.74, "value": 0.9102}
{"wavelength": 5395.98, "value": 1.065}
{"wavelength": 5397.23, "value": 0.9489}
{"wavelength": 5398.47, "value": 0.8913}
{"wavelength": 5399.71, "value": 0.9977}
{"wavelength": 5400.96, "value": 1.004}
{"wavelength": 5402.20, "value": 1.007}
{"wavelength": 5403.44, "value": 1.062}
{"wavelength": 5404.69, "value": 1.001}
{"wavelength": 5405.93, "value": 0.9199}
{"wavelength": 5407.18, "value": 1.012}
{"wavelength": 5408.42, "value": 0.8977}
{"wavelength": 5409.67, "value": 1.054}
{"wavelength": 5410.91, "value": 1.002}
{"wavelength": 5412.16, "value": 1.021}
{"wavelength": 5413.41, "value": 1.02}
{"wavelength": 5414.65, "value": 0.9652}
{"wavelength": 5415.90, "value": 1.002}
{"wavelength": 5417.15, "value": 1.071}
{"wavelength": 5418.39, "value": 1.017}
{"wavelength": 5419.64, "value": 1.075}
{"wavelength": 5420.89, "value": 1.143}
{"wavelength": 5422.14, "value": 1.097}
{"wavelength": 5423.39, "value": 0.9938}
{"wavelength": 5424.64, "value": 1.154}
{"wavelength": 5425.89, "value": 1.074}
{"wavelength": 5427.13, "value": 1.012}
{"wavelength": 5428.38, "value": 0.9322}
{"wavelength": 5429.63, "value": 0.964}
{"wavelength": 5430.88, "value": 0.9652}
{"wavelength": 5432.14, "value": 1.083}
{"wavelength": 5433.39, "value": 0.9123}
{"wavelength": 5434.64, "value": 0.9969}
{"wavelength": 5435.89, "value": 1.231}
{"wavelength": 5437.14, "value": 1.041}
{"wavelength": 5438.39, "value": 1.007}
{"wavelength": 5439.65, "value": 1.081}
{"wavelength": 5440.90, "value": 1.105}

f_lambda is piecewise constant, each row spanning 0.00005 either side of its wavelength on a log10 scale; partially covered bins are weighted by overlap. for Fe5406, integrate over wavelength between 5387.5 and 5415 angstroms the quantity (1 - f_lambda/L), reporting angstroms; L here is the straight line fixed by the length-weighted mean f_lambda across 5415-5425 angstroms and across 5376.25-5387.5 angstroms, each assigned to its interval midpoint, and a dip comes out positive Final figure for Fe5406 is 2.3 angstroms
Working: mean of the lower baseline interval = 1.1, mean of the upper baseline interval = 1.06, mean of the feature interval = 0.991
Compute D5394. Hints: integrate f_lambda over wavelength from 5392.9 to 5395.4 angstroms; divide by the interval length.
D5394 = 0.974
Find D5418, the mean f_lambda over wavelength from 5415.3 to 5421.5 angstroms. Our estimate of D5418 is 1.06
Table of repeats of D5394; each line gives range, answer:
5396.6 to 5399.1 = 0.92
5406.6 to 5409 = 0.957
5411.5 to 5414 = 1.02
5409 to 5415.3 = 1.01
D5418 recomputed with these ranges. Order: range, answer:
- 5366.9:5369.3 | 1.04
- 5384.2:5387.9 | 1.14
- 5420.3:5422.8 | 1.12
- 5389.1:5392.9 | 0.99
